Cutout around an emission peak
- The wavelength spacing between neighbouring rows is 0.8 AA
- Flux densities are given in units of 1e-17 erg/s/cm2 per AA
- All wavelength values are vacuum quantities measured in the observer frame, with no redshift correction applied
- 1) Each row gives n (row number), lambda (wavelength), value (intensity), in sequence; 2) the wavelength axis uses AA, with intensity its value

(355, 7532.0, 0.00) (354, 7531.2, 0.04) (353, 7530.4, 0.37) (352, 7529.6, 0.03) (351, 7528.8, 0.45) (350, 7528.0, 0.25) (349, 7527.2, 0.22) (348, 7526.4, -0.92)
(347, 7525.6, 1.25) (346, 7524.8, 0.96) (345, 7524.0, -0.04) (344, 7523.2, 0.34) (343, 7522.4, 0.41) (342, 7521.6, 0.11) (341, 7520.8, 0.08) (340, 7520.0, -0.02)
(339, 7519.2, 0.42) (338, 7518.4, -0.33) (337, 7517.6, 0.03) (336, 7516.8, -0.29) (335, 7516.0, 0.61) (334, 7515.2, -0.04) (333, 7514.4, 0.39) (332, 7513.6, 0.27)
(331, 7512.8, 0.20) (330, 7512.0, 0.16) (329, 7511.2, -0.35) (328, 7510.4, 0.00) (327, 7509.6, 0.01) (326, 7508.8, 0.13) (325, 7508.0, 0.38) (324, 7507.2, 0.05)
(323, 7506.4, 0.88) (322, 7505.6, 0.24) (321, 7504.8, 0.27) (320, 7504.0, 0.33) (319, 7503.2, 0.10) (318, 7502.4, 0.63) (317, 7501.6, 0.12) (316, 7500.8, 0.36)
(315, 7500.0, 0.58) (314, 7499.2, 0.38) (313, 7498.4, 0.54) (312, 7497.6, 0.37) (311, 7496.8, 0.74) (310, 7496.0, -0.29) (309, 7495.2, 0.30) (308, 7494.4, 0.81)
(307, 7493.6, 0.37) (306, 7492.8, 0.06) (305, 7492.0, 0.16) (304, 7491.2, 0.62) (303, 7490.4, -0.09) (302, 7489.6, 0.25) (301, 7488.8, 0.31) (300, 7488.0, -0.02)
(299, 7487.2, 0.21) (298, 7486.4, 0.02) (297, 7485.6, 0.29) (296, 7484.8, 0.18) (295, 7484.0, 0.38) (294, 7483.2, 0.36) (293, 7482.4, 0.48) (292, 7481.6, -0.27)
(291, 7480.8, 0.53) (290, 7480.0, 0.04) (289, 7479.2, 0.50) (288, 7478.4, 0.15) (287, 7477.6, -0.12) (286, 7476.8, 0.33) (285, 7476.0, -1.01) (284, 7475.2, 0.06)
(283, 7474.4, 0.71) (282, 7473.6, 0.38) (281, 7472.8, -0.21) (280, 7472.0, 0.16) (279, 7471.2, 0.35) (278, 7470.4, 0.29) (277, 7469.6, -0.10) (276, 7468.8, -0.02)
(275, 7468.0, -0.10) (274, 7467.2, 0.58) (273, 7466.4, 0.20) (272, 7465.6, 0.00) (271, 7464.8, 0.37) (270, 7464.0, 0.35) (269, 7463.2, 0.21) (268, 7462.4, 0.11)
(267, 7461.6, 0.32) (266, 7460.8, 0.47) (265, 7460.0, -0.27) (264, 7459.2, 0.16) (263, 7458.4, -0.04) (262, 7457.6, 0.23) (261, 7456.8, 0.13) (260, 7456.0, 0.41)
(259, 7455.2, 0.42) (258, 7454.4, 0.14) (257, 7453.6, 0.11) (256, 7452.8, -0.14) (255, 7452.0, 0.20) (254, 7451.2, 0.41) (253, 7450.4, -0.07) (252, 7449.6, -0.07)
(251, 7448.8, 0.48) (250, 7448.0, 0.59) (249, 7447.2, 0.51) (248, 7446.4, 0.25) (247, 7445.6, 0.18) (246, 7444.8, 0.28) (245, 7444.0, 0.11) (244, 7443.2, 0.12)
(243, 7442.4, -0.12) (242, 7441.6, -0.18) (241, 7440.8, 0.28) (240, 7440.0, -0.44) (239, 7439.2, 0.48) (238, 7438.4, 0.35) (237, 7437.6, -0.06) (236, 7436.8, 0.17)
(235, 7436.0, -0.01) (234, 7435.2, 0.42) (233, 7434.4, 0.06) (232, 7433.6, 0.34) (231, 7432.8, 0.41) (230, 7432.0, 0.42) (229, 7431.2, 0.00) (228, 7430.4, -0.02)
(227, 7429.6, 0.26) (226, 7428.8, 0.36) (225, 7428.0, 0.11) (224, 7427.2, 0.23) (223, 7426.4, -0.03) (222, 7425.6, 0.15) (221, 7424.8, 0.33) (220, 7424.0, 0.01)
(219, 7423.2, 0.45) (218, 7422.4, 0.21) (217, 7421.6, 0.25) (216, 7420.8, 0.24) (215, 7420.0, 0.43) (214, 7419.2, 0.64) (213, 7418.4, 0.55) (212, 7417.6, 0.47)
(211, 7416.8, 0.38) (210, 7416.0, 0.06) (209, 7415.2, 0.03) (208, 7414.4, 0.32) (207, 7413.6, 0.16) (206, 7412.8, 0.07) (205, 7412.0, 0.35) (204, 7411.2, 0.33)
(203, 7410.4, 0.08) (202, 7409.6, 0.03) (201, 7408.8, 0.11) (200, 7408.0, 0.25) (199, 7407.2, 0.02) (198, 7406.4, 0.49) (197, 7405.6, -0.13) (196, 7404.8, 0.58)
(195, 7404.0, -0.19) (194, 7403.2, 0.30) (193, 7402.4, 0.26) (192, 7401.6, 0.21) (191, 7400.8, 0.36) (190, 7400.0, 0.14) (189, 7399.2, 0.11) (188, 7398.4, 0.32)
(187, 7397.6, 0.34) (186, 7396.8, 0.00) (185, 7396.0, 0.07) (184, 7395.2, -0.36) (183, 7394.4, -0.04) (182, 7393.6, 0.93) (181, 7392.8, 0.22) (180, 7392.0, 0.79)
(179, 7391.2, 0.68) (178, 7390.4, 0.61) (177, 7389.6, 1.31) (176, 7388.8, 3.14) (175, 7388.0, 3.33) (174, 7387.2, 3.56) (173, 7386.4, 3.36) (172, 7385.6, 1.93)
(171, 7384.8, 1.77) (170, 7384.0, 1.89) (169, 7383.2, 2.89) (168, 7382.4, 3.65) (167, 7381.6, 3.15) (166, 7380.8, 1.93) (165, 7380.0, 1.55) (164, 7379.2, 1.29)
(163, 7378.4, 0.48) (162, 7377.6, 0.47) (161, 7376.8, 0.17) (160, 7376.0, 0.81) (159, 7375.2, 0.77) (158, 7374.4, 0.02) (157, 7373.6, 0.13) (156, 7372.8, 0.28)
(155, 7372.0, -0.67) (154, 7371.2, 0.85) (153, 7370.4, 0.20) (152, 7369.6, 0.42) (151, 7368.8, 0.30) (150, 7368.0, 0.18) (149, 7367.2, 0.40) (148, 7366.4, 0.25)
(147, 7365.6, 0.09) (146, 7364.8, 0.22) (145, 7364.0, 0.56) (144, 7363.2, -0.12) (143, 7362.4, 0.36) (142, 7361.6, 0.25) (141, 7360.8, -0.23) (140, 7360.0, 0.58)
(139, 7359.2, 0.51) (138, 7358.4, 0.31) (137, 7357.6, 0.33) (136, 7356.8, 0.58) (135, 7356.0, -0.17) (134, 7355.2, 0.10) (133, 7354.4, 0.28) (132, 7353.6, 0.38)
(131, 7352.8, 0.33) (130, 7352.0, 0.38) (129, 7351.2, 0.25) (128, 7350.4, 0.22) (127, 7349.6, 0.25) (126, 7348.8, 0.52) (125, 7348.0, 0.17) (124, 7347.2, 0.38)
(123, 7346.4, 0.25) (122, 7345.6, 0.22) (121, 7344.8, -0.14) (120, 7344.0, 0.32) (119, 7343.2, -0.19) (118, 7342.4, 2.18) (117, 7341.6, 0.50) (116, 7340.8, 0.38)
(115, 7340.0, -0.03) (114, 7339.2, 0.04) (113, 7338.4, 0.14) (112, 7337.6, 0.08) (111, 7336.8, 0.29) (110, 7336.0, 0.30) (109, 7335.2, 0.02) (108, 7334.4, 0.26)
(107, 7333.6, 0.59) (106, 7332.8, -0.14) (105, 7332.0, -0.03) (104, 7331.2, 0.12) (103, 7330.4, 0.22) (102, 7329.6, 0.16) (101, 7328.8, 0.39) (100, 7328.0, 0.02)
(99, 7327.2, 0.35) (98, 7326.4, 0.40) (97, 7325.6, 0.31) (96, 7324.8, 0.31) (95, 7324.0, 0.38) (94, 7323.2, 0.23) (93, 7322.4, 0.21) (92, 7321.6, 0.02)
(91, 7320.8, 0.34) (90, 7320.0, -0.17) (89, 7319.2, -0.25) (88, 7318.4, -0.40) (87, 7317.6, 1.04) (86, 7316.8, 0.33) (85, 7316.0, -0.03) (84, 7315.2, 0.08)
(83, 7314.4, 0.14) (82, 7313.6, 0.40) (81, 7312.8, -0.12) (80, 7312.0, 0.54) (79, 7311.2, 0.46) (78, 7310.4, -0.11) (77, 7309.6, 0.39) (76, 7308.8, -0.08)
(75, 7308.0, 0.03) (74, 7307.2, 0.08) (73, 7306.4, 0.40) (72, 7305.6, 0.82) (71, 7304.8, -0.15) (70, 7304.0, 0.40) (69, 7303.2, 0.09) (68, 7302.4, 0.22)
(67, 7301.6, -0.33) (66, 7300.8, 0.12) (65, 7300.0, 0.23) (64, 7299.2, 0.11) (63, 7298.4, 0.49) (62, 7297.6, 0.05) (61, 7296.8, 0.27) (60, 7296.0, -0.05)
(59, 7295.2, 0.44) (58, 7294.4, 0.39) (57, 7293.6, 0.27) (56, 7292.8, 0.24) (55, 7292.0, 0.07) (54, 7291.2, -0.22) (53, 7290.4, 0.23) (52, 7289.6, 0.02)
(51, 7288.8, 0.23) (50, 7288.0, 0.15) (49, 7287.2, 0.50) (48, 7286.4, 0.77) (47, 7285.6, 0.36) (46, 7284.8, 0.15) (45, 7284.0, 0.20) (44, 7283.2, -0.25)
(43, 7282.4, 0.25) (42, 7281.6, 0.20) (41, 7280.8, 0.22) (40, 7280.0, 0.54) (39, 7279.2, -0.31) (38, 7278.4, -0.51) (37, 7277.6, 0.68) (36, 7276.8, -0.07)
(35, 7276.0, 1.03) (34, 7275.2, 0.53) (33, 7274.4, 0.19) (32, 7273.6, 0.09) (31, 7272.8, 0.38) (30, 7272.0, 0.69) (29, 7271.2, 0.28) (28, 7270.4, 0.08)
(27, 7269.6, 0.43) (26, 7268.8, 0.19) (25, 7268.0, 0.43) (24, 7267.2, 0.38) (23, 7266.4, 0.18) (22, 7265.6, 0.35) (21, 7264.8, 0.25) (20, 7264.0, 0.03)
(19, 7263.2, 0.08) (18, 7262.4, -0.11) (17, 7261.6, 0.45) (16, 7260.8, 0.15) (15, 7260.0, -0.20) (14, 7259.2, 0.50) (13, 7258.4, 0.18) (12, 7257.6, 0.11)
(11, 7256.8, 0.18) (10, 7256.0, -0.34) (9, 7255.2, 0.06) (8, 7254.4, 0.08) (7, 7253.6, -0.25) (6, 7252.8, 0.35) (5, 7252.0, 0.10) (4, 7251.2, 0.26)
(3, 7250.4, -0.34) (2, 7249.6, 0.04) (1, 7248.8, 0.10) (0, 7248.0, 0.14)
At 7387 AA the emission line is [O II]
